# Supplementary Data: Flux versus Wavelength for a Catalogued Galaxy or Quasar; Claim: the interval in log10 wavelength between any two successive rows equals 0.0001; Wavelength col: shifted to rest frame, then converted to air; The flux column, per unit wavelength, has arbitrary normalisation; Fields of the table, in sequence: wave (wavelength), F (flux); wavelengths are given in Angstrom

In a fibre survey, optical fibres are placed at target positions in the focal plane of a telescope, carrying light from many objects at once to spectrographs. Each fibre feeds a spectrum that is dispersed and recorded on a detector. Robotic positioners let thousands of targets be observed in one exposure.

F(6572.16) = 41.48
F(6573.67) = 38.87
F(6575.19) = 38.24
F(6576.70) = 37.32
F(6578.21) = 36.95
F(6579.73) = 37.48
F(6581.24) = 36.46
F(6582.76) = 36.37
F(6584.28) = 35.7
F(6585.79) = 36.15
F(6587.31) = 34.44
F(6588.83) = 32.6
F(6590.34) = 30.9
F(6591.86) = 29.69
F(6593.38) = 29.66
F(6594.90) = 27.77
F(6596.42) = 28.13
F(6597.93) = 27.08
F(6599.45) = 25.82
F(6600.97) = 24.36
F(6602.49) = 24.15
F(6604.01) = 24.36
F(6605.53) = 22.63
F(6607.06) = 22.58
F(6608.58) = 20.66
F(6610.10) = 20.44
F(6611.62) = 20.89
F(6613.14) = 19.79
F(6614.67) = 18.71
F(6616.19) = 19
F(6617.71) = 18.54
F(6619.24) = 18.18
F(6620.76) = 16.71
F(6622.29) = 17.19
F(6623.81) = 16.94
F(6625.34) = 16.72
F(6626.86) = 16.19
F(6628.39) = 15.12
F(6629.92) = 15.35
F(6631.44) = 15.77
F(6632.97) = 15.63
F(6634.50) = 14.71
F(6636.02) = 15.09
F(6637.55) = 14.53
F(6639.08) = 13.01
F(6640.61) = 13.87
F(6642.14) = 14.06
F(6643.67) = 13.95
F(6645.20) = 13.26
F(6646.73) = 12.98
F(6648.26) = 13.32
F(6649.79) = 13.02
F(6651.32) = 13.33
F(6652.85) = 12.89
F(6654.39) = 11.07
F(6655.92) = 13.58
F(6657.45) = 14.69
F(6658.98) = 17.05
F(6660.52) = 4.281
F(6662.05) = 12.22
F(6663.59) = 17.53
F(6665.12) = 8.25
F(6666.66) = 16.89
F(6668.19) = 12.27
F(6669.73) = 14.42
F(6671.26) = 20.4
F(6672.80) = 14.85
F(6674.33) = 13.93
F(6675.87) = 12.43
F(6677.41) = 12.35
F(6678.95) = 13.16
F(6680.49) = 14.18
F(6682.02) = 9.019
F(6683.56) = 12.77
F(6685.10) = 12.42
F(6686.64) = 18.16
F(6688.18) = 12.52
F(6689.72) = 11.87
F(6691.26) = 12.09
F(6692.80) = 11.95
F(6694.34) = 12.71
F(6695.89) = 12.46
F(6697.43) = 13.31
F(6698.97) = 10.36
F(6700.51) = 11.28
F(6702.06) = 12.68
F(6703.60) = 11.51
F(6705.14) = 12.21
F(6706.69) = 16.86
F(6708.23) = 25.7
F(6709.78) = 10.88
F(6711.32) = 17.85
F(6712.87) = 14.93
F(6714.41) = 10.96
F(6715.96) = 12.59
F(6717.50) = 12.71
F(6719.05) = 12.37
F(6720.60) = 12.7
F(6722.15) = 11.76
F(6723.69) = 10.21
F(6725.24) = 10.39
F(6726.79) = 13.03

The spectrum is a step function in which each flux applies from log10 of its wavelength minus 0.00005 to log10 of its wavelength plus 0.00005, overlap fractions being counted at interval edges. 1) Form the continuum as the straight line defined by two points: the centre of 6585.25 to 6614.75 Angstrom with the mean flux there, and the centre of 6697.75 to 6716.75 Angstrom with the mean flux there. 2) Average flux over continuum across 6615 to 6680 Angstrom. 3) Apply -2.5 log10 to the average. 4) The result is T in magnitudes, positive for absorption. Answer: 0.38 mag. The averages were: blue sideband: 26.1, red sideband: 14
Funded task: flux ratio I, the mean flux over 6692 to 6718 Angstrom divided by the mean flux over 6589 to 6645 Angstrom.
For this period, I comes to 0.68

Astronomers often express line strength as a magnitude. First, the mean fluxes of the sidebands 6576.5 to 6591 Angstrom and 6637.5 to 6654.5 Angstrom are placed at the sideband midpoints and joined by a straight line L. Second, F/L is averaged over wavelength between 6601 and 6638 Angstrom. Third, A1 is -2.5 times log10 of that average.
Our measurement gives 0.222 mag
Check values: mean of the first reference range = 35.4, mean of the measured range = 18.5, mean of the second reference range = 13.3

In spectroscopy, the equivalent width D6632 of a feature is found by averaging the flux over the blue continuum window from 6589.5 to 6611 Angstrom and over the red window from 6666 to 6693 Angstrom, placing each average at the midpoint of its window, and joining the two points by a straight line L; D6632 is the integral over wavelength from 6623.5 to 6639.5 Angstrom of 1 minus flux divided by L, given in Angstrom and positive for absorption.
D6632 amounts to 4.2 Angstrom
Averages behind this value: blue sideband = 25.6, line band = 15.4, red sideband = 13.7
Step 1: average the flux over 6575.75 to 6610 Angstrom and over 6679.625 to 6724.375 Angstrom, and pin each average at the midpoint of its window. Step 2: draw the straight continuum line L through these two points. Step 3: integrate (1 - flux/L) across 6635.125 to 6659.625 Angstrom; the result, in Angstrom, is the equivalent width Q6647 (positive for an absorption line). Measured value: 8.9 Angstrom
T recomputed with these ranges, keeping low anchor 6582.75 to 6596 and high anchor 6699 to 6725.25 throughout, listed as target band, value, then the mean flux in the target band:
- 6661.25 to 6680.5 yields 0.367 mag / 14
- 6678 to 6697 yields 0.319 mag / 12.8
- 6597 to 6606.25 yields 0.219 mag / 24.8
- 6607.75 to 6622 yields 0.425 mag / 19.2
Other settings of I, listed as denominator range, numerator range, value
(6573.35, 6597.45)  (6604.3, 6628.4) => 0.56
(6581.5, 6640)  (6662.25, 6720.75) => 0.60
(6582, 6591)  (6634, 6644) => 0.41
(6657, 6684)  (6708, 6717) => 1.11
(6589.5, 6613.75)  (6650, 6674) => 0.54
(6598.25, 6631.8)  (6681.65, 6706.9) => 0.64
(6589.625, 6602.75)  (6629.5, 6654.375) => 0.50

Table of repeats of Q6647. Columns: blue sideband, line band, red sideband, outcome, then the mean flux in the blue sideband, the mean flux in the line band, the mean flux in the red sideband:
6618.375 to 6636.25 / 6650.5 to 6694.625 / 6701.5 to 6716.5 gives 6.1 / 16.2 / 13.2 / 14.7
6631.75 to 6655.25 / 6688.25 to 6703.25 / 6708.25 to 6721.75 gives 1.8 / 13.7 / 12.1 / 13.8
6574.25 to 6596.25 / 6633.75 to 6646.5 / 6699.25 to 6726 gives 5.7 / 34.1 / 14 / 13.3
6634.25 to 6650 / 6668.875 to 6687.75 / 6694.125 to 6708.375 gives -0.5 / 13.8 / 14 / 13.4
